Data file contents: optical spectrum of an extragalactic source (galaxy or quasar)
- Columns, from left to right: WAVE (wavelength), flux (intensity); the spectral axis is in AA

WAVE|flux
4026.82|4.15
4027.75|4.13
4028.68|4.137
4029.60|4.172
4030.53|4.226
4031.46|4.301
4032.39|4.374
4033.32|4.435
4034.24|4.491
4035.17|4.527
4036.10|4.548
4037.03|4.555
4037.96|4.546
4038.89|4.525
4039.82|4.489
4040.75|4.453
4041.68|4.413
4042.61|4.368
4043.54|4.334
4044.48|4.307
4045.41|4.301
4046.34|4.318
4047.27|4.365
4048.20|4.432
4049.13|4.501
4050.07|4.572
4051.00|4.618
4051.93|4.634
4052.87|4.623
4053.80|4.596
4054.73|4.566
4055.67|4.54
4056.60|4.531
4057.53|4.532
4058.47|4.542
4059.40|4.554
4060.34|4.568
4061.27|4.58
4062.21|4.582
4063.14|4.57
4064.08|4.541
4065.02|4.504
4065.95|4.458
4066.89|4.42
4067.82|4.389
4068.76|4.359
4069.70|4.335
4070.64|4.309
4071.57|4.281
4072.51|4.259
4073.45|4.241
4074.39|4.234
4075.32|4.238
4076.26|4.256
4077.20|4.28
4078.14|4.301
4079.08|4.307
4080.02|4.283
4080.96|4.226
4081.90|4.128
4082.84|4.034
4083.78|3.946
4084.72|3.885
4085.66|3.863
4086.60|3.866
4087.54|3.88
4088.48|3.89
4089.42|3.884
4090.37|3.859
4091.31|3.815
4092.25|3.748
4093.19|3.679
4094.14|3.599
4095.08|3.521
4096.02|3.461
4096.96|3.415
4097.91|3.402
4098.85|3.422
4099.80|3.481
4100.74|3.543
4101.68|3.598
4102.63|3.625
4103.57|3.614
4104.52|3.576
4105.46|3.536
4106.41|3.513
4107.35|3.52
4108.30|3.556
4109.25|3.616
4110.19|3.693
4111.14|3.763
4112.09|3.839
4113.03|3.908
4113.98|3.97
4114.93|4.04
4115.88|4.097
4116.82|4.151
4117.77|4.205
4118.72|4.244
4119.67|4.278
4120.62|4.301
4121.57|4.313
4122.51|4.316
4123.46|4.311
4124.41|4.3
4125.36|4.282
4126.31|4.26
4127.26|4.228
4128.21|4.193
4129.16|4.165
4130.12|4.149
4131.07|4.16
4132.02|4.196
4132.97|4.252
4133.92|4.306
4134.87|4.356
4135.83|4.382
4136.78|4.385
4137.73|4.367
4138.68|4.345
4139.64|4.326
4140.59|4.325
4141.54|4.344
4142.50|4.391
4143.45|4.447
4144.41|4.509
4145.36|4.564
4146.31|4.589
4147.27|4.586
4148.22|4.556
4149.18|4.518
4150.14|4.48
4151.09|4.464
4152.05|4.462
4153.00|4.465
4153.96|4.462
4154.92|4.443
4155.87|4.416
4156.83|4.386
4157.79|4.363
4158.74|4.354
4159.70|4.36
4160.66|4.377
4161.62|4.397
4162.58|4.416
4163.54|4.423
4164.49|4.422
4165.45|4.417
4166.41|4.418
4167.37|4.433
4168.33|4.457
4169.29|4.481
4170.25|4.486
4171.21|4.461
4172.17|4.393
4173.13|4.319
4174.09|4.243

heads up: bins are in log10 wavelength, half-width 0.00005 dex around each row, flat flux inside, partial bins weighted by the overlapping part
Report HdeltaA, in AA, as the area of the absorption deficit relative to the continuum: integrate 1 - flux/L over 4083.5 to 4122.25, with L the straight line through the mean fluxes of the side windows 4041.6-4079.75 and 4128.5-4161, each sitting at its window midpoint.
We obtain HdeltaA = 5.5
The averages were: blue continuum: 4.43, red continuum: 4.39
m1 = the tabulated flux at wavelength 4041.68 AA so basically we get 4.413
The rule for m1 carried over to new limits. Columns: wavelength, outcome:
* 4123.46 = 4.311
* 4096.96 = 3.415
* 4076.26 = 4.256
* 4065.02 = 4.504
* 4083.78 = 3.946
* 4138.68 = 4.345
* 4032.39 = 4.374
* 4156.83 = 4.386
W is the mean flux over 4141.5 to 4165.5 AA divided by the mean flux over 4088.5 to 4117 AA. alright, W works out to 1.21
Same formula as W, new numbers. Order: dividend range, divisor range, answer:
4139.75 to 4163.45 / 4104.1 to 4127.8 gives 1.11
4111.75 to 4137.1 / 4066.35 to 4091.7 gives 1.02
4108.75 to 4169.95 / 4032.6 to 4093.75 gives 1.00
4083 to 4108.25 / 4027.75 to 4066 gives 0.82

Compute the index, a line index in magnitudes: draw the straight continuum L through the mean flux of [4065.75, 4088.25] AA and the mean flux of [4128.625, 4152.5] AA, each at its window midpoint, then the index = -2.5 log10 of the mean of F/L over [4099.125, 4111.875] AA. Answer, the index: 0.19 mag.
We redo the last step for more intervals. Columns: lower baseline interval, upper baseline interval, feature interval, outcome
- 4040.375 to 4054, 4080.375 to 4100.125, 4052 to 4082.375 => -0.07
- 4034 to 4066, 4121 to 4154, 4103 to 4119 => 0.16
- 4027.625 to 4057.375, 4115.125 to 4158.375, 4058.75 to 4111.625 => 0.11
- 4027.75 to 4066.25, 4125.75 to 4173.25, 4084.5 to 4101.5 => 0.20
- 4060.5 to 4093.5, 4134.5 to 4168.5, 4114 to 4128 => 0.03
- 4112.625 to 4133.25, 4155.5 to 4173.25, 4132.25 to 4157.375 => -0.03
